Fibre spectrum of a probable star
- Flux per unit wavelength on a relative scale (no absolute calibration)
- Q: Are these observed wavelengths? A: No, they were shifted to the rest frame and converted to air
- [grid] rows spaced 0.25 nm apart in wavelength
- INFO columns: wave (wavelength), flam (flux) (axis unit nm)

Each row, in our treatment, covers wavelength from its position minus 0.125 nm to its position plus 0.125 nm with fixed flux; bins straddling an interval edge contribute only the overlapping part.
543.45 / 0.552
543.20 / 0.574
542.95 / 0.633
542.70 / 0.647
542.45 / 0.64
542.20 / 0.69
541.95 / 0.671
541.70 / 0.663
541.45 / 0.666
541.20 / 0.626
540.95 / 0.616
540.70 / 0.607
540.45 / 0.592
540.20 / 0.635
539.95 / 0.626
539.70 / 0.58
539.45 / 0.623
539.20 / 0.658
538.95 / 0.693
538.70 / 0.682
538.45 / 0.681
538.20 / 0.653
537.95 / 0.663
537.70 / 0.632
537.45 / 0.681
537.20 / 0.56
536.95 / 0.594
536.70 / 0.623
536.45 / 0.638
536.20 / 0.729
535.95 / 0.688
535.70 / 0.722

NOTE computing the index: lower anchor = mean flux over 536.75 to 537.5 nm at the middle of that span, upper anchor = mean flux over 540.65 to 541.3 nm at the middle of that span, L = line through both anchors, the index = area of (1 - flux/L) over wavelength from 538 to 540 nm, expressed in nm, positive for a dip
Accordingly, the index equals -0.130 nm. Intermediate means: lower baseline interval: 0.606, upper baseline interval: 0.617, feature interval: 0.651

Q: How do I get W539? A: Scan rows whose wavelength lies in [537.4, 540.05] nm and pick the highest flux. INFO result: 0.693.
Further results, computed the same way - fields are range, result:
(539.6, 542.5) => 0.69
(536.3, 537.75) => 0.681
